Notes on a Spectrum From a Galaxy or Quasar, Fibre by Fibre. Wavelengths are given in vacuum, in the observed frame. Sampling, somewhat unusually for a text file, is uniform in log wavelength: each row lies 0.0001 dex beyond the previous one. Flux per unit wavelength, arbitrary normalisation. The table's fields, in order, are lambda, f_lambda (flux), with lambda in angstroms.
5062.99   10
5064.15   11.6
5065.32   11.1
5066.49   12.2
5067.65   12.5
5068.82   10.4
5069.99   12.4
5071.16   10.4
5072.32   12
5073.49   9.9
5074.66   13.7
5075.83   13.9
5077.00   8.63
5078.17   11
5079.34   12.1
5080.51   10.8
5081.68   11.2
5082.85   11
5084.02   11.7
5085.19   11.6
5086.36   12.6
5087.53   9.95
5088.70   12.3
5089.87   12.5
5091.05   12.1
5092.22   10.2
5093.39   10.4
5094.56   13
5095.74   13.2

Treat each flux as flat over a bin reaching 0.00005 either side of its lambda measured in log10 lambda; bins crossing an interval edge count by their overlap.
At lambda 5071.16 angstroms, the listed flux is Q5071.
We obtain 10.4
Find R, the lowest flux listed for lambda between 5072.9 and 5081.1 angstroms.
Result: 8.63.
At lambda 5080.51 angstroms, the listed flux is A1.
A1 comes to 10.8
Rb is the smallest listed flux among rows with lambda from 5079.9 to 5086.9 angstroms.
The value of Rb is 10.8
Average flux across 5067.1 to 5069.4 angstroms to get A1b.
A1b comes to 11.4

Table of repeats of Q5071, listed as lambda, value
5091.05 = 12.1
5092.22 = 10.2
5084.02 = 11.7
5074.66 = 13.7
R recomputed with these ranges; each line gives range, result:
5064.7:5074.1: 9.9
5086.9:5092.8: 9.95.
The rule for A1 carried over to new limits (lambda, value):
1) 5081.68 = 11.2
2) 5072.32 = 12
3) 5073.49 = 9.9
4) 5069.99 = 12.4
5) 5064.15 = 11.6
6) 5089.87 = 12.5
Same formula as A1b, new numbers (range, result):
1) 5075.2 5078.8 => 11.2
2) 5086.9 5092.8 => 11.4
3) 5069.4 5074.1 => 11.2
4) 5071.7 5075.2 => 11.8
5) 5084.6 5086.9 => 12.1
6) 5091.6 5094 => 10.4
